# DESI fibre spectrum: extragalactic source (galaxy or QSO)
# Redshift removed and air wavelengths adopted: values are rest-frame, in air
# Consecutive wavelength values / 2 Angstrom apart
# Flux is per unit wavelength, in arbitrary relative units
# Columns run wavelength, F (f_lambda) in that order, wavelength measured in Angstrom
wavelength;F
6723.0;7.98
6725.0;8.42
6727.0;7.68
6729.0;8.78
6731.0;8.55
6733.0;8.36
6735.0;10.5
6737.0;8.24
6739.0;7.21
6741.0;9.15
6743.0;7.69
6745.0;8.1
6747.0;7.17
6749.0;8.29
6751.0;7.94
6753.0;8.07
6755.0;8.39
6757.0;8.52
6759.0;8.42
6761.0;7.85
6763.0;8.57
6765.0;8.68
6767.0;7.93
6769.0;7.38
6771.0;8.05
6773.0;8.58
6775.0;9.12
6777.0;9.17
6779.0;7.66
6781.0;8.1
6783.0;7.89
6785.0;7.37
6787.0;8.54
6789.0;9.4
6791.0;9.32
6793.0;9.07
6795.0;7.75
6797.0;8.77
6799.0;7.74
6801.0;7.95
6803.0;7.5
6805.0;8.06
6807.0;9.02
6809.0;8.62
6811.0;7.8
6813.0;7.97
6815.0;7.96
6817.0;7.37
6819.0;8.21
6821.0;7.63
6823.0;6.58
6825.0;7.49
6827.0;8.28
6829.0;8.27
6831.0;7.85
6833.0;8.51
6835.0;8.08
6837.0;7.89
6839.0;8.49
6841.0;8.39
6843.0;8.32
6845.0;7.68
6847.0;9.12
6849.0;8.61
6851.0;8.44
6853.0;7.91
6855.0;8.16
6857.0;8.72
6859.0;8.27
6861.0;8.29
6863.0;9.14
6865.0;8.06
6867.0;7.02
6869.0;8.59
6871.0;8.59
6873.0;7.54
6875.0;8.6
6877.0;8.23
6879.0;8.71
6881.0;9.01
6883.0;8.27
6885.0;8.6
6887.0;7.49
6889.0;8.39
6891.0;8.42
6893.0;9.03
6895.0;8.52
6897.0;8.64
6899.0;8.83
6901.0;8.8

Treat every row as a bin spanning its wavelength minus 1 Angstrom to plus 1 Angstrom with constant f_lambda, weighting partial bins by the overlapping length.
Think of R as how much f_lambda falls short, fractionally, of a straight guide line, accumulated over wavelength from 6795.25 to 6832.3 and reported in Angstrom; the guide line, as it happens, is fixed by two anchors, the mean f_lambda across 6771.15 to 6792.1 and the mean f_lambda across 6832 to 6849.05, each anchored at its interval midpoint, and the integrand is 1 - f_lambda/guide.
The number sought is 2.0 Angstrom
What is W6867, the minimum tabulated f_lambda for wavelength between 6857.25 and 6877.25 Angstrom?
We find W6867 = 7.02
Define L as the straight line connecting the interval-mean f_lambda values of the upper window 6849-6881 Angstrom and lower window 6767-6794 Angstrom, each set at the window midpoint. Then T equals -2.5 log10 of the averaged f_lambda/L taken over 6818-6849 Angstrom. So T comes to 0.04 mag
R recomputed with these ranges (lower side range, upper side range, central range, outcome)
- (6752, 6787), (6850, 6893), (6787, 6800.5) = -0.63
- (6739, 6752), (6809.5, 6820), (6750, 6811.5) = -2.77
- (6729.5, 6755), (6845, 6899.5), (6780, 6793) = -0.25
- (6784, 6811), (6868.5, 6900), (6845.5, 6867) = 0.12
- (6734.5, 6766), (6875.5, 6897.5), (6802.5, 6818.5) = 0.58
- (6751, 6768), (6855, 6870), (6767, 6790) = 0.01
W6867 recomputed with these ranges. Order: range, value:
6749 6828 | 6.58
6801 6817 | 7.37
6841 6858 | 7.68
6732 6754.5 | 7.17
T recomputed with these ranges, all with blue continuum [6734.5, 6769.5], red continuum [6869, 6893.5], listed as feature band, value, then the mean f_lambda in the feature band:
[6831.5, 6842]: 0.01 mag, 8.25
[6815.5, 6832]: 0.08 mag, 7.72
